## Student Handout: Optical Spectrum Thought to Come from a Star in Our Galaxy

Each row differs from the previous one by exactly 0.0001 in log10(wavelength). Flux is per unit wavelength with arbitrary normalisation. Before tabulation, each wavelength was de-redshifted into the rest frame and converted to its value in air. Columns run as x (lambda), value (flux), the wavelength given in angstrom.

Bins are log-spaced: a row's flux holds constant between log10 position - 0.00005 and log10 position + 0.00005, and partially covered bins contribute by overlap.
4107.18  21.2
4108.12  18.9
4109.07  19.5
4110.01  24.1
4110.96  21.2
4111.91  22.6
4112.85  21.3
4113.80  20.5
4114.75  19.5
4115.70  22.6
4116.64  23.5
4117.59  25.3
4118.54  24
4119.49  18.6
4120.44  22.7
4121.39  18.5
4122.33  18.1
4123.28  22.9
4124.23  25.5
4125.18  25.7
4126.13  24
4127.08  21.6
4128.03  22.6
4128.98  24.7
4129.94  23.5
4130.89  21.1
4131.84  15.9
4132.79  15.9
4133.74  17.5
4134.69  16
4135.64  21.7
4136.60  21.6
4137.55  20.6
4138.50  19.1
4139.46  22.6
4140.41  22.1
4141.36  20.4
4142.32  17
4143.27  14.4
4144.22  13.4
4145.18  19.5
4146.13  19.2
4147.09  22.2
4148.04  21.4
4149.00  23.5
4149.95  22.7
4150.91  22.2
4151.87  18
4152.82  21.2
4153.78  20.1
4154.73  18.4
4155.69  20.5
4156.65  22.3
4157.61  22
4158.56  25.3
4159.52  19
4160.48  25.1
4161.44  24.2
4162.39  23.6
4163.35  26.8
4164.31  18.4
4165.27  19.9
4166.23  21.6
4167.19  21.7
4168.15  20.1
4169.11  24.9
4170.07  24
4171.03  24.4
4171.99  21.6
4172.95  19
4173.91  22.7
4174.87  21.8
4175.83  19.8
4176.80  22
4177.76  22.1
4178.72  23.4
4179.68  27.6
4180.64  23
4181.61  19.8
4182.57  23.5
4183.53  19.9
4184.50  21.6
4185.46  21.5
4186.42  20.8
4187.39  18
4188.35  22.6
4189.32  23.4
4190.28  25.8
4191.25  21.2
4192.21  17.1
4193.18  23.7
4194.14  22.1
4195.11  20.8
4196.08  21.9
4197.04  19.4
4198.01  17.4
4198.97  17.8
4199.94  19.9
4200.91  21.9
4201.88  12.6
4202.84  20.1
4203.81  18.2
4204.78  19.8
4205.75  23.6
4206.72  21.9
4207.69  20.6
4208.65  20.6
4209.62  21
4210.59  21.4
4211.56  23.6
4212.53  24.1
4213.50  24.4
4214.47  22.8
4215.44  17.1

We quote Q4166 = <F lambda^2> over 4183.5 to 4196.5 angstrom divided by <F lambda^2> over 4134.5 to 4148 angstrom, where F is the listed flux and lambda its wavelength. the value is 1.13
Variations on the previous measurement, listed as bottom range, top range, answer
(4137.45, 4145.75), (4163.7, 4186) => 1.19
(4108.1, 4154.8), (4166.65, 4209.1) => 1.05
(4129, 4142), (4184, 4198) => 1.09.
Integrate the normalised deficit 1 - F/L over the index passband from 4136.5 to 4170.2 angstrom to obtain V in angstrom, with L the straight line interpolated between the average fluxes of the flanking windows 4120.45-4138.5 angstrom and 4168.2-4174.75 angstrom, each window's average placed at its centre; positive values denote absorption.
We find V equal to 1.3 angstrom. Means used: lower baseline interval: 21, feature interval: 21.1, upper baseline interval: 22.6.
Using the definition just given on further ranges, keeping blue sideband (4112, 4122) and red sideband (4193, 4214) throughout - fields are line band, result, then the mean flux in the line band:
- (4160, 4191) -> -1.91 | 22.3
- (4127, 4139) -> 0.78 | 20.1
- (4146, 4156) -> 0.18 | 20.9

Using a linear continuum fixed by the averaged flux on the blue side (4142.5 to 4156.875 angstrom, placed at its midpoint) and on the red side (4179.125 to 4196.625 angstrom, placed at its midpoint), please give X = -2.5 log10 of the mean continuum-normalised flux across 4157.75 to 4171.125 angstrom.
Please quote -0.105 mag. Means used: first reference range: 19.8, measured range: 22.7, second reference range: 21.9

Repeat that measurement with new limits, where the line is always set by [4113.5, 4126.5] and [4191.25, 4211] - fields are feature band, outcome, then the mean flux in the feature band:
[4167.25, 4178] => -0.06 mag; 22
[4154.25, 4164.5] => -0.06 mag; 22.4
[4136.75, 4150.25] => 0.09 mag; 19.9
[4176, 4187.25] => -0.07 mag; 22.1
